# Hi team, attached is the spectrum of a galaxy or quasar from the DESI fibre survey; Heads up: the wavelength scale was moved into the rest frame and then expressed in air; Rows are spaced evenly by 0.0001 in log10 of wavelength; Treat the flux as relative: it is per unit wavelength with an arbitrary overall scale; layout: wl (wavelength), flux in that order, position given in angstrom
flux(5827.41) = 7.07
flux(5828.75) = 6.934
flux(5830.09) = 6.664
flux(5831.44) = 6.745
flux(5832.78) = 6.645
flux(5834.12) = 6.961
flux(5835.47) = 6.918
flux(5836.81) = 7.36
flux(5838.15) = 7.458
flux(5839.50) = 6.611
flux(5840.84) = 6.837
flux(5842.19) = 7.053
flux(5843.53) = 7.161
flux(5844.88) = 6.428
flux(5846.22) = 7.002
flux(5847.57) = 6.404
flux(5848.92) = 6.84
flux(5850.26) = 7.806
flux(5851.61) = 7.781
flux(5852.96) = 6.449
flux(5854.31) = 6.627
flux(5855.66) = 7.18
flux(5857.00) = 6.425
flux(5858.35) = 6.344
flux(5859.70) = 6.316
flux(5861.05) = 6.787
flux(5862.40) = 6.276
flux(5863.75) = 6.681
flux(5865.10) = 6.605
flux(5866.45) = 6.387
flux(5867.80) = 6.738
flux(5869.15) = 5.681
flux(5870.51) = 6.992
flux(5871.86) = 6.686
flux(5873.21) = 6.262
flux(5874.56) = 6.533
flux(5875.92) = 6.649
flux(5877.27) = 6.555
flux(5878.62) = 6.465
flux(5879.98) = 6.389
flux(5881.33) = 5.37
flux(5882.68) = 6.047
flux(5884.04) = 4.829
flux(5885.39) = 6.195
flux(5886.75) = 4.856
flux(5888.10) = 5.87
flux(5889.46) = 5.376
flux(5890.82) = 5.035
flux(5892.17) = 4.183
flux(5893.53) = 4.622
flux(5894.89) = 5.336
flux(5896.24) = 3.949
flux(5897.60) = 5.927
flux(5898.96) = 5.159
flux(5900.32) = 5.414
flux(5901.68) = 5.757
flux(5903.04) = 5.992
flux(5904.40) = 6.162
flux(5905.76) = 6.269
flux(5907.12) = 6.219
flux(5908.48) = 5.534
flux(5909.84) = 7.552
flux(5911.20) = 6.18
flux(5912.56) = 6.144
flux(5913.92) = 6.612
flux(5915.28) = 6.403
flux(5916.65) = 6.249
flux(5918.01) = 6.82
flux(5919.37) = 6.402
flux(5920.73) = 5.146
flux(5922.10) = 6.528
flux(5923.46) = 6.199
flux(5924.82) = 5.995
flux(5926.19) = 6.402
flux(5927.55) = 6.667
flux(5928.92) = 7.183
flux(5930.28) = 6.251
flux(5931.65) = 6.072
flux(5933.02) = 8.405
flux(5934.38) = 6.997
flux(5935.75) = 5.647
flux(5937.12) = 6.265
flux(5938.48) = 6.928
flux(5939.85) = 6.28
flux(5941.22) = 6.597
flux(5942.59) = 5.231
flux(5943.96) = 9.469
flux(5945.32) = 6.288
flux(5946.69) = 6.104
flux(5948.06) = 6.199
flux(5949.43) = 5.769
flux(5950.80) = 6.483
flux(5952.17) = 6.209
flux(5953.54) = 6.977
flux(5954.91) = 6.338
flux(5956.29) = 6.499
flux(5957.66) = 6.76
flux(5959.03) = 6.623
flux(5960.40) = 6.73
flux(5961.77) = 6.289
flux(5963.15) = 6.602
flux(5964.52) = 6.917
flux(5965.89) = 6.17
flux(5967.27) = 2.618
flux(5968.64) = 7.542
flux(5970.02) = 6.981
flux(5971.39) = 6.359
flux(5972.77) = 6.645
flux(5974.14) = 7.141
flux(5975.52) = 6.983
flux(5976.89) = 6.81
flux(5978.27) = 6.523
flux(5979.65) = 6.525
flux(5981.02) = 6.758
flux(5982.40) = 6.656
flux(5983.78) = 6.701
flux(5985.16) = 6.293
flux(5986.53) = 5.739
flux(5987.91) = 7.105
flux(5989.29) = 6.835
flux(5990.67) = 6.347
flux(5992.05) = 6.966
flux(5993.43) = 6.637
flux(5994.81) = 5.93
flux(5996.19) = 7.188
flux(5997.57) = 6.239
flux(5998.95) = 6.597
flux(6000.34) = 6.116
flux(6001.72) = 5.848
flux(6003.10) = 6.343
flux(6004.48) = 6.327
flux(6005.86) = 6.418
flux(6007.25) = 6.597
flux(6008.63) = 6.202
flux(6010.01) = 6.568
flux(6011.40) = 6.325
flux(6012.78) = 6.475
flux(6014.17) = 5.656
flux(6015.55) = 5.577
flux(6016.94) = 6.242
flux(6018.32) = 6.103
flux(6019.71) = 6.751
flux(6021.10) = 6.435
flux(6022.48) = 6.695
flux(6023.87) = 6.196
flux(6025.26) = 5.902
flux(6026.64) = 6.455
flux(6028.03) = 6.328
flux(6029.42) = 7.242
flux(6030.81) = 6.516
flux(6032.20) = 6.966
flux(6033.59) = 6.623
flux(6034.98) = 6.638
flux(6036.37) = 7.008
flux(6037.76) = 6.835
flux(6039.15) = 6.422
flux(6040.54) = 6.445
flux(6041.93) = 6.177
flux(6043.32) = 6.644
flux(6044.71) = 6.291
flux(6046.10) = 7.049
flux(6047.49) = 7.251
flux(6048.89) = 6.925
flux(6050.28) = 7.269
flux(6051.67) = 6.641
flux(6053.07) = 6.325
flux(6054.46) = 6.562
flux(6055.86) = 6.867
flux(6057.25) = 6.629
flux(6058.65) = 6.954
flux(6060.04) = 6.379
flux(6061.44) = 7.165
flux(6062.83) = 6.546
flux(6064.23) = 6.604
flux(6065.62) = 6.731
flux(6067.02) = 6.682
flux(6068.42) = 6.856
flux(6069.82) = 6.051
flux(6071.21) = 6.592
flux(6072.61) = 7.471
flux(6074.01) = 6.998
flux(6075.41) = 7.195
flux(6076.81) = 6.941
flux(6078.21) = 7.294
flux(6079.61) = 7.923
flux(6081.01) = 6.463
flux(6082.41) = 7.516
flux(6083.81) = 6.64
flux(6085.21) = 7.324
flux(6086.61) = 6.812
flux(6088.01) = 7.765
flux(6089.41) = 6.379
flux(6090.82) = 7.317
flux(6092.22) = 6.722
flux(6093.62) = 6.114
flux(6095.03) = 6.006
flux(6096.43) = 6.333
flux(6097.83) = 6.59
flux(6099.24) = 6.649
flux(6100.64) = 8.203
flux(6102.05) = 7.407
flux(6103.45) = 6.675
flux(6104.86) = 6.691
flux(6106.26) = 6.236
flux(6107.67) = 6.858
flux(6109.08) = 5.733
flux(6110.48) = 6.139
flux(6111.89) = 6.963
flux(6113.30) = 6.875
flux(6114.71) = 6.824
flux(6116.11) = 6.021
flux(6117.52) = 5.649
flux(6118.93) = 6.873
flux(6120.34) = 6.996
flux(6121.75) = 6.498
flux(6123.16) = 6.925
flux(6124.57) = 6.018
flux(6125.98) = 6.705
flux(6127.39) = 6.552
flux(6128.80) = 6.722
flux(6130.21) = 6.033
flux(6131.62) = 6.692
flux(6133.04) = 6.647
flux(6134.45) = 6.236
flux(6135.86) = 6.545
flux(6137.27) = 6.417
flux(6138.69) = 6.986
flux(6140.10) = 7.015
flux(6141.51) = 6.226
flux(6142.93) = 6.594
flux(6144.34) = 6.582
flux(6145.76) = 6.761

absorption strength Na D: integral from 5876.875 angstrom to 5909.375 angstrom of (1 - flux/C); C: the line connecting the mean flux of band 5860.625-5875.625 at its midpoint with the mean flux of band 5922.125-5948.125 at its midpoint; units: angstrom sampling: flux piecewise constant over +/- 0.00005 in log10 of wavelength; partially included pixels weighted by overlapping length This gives 4.84 angstrom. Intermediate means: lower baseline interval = 6.51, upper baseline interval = 6.6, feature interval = 5.57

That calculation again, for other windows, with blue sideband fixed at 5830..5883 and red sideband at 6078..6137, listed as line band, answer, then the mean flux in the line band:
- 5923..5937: 0.23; 6.57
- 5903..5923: 1.19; 6.29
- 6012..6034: 1.02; 6.38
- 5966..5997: 0.85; 6.51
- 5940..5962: 0.50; 6.54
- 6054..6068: -0.05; 6.72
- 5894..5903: 1.87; 5.29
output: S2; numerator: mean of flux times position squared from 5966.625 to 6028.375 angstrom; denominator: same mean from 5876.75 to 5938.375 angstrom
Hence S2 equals 1.1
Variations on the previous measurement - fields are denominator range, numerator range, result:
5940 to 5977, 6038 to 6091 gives 1.09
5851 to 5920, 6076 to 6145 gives 1.18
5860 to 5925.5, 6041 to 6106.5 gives 1.21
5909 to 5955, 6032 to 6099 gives 1.09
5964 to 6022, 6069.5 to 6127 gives 1.09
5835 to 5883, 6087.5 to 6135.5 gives 1.08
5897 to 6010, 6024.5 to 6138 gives 1.09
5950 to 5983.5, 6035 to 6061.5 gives 1.06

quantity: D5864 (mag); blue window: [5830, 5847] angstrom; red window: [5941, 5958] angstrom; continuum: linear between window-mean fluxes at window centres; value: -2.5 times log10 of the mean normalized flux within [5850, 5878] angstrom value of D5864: 0.03 mag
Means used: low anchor 6.92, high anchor 6.53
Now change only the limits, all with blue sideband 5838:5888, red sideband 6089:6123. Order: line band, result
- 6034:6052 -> -0.02 mag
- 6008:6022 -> 0.06 mag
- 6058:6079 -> -0.04 mag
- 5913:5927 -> 0.04 mag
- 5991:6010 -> 0.03 mag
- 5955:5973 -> 0.03 mag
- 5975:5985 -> -0.02 mag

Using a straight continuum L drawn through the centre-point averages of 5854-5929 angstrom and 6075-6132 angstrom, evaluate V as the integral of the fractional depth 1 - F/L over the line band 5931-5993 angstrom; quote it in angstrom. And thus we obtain -2.4 angstrom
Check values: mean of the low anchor 6.08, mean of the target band 6.54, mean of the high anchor 6.74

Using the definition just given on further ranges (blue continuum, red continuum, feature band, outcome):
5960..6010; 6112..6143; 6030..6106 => -3.46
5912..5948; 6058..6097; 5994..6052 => 2.06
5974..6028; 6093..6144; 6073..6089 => -1.55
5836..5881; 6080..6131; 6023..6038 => 0.19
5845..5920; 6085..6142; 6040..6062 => -0.71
